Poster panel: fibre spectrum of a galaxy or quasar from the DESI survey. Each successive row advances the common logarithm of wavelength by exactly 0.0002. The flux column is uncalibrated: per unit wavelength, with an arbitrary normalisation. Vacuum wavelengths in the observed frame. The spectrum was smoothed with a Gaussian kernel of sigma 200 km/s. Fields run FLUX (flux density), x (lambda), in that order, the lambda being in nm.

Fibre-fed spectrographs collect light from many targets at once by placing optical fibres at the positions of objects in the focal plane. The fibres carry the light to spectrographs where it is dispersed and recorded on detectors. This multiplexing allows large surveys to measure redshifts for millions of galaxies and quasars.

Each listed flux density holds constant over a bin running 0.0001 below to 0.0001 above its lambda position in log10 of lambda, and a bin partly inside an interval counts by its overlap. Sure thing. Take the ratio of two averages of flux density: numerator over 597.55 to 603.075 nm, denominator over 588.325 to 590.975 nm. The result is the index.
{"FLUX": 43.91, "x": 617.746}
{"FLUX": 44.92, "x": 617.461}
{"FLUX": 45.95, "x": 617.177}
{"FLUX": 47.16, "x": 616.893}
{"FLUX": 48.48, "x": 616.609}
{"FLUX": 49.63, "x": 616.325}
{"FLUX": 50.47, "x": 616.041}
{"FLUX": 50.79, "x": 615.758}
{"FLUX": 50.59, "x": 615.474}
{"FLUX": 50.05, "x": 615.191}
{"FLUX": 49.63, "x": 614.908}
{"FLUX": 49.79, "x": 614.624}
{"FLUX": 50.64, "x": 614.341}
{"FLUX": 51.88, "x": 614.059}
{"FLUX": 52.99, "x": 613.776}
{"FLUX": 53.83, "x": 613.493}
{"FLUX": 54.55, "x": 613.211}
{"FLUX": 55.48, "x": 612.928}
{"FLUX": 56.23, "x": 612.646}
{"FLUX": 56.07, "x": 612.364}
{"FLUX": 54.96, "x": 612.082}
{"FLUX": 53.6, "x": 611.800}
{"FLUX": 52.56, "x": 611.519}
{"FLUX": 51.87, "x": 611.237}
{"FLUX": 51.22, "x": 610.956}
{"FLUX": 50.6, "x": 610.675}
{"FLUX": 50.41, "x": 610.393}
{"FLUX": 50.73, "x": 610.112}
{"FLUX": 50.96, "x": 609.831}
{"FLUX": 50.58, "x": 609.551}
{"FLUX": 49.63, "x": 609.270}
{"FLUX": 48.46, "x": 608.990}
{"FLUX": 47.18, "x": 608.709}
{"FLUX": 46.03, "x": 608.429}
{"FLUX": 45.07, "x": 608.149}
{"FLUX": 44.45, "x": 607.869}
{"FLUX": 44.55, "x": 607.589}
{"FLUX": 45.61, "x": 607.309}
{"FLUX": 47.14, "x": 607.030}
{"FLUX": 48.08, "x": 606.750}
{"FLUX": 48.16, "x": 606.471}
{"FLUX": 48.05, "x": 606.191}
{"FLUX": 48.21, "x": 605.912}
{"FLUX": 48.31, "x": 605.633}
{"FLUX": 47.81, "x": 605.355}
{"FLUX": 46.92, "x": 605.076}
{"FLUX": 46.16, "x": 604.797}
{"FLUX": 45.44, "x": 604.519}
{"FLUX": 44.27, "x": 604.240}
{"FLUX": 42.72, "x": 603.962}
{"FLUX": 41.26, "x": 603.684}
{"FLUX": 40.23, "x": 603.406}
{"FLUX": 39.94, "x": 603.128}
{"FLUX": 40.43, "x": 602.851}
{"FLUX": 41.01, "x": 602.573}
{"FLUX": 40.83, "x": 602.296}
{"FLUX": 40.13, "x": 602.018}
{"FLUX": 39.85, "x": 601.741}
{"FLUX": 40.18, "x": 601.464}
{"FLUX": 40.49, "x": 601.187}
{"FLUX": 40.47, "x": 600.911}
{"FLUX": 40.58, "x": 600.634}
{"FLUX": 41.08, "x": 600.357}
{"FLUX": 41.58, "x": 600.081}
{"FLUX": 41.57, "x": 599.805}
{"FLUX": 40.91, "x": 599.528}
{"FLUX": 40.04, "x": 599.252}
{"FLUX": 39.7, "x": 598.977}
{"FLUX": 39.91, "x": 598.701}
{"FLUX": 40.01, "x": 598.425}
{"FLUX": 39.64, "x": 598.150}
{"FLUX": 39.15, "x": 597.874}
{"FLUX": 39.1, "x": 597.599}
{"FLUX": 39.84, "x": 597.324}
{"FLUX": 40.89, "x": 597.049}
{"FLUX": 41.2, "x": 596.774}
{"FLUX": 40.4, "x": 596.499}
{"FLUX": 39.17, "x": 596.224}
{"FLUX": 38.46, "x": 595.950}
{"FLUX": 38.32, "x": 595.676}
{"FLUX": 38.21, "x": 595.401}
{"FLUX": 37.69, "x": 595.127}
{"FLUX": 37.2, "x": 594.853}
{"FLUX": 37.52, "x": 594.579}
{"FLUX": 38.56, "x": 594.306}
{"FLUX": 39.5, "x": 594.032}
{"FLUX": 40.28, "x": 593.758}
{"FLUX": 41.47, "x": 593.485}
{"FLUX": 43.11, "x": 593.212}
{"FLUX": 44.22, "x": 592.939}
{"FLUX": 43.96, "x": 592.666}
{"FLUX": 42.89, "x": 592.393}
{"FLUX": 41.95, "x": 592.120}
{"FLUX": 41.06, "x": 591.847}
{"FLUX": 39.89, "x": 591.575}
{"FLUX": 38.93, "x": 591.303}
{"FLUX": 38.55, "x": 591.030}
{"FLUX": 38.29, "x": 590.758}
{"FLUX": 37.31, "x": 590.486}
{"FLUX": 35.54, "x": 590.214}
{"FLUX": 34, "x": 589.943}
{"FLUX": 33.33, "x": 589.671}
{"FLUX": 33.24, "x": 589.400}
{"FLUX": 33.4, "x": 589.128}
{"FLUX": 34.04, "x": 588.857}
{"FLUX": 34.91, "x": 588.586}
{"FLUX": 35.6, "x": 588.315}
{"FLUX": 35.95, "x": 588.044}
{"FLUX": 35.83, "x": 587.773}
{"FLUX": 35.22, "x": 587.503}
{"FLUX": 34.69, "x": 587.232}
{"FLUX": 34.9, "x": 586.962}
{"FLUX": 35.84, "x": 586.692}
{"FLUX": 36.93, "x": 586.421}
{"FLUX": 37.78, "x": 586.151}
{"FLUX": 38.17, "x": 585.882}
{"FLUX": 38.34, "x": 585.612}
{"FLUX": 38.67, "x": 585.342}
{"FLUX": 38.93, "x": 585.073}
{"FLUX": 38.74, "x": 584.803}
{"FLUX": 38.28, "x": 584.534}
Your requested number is 1.2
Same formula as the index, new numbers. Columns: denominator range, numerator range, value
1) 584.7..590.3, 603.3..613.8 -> 1.36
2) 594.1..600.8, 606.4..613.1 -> 1.26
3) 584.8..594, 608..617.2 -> 1.35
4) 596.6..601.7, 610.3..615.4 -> 1.30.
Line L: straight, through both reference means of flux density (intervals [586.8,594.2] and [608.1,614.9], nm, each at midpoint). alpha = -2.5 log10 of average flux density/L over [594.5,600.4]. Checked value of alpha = 0.07 mag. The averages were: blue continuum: 37.9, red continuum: 51.5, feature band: 39.6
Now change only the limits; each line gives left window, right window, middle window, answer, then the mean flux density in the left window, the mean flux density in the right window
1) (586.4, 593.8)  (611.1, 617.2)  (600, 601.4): 0.08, 37.7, 51.8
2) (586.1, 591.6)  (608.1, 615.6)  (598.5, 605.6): 0.07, 35.8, 51.4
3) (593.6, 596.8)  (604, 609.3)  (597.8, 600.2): 0.03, 38.8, 46.7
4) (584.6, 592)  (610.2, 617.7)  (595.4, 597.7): 0.05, 36.6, 51.2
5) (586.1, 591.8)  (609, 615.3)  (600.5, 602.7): 0.11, 36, 52.1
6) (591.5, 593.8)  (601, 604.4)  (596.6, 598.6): 0.04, 42.2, 41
